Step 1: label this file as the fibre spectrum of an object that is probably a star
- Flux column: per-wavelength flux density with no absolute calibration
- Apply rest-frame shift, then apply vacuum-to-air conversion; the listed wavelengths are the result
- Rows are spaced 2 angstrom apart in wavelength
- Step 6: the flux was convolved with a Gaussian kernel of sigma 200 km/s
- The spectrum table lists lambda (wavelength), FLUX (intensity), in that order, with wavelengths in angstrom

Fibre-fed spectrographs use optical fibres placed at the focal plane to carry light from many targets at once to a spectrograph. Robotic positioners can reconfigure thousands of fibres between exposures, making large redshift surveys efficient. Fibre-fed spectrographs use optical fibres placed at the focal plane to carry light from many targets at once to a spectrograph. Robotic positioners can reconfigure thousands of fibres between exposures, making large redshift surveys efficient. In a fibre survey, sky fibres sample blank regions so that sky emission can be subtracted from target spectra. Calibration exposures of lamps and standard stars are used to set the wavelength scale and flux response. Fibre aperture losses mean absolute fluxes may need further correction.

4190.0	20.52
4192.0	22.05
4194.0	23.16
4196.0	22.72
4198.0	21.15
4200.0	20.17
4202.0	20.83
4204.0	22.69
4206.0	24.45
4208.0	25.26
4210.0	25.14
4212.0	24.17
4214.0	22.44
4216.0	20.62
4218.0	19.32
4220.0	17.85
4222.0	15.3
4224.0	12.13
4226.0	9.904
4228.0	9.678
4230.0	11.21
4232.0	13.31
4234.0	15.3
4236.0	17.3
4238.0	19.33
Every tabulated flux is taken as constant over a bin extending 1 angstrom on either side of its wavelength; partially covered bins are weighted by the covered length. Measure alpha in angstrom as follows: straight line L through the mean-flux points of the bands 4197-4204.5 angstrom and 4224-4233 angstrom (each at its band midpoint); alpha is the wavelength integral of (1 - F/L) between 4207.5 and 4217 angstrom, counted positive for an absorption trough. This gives -3.6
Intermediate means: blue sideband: 21.1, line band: 23.4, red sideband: 11.1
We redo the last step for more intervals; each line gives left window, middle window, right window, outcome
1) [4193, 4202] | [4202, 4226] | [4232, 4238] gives -1.1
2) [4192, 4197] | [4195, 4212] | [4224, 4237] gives -2.4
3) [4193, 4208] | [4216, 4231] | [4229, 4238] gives 2.8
